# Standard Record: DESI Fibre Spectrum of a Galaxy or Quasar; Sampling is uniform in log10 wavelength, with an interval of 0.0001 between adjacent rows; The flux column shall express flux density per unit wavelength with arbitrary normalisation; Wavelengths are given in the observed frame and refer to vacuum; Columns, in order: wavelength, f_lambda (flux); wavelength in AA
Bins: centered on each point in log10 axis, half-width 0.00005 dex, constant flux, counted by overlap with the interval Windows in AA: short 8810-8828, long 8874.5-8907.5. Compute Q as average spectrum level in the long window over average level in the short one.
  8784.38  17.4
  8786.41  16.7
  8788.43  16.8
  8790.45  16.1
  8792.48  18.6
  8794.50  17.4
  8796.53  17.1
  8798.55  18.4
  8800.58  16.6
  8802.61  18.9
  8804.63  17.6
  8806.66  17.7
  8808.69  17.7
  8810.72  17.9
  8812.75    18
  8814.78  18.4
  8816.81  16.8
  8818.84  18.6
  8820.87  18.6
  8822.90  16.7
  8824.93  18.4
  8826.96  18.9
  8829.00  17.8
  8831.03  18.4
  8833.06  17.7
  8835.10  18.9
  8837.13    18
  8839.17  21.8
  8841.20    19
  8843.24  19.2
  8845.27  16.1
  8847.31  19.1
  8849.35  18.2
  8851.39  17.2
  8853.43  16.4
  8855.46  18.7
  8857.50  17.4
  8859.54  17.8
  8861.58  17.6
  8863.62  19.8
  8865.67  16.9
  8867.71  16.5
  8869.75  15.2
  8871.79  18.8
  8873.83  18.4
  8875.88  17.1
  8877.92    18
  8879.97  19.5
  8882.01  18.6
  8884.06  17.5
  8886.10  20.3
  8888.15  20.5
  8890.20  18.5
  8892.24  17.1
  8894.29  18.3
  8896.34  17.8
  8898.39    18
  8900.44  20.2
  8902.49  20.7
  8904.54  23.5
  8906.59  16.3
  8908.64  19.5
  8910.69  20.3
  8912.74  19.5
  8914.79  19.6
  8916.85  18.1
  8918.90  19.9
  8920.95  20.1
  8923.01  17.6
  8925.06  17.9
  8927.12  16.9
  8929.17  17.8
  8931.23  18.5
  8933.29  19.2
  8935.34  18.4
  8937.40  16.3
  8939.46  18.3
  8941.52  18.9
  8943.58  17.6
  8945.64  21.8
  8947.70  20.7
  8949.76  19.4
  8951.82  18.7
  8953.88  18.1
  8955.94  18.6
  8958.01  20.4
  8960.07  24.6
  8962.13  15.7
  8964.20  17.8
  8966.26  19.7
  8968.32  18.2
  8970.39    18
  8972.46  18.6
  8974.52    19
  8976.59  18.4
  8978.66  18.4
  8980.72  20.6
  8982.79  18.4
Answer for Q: 1.0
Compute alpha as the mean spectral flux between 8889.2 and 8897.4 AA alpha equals 17.9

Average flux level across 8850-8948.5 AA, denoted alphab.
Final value 18.5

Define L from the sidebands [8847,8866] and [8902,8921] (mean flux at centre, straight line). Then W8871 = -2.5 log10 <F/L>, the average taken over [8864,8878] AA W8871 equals 0.063 mag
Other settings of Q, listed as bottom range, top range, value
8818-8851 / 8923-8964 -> 1.02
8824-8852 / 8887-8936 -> 1.02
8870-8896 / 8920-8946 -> 0.99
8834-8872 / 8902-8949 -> 1.05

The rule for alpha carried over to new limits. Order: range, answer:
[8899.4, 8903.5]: 20.4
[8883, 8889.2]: 19.4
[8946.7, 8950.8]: 20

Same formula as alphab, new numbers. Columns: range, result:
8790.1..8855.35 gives 18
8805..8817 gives 17.8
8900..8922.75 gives 19.7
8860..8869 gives 17.6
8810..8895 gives 18.2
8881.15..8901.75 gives 18.7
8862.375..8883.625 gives 17.9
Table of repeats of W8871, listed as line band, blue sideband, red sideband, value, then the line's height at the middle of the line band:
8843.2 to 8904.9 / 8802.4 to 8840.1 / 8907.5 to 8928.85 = 0.018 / 18.6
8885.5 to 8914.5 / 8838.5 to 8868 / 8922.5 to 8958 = -0.055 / 18.4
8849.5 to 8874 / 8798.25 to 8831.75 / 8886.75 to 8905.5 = 0.073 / 18.8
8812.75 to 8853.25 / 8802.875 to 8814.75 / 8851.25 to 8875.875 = -0.031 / 17.7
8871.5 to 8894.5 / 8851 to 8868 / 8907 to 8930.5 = -0.027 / 18.1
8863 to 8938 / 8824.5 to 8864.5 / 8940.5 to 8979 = 0.007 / 18.7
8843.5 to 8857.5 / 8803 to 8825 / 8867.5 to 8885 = 0.008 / 17.8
